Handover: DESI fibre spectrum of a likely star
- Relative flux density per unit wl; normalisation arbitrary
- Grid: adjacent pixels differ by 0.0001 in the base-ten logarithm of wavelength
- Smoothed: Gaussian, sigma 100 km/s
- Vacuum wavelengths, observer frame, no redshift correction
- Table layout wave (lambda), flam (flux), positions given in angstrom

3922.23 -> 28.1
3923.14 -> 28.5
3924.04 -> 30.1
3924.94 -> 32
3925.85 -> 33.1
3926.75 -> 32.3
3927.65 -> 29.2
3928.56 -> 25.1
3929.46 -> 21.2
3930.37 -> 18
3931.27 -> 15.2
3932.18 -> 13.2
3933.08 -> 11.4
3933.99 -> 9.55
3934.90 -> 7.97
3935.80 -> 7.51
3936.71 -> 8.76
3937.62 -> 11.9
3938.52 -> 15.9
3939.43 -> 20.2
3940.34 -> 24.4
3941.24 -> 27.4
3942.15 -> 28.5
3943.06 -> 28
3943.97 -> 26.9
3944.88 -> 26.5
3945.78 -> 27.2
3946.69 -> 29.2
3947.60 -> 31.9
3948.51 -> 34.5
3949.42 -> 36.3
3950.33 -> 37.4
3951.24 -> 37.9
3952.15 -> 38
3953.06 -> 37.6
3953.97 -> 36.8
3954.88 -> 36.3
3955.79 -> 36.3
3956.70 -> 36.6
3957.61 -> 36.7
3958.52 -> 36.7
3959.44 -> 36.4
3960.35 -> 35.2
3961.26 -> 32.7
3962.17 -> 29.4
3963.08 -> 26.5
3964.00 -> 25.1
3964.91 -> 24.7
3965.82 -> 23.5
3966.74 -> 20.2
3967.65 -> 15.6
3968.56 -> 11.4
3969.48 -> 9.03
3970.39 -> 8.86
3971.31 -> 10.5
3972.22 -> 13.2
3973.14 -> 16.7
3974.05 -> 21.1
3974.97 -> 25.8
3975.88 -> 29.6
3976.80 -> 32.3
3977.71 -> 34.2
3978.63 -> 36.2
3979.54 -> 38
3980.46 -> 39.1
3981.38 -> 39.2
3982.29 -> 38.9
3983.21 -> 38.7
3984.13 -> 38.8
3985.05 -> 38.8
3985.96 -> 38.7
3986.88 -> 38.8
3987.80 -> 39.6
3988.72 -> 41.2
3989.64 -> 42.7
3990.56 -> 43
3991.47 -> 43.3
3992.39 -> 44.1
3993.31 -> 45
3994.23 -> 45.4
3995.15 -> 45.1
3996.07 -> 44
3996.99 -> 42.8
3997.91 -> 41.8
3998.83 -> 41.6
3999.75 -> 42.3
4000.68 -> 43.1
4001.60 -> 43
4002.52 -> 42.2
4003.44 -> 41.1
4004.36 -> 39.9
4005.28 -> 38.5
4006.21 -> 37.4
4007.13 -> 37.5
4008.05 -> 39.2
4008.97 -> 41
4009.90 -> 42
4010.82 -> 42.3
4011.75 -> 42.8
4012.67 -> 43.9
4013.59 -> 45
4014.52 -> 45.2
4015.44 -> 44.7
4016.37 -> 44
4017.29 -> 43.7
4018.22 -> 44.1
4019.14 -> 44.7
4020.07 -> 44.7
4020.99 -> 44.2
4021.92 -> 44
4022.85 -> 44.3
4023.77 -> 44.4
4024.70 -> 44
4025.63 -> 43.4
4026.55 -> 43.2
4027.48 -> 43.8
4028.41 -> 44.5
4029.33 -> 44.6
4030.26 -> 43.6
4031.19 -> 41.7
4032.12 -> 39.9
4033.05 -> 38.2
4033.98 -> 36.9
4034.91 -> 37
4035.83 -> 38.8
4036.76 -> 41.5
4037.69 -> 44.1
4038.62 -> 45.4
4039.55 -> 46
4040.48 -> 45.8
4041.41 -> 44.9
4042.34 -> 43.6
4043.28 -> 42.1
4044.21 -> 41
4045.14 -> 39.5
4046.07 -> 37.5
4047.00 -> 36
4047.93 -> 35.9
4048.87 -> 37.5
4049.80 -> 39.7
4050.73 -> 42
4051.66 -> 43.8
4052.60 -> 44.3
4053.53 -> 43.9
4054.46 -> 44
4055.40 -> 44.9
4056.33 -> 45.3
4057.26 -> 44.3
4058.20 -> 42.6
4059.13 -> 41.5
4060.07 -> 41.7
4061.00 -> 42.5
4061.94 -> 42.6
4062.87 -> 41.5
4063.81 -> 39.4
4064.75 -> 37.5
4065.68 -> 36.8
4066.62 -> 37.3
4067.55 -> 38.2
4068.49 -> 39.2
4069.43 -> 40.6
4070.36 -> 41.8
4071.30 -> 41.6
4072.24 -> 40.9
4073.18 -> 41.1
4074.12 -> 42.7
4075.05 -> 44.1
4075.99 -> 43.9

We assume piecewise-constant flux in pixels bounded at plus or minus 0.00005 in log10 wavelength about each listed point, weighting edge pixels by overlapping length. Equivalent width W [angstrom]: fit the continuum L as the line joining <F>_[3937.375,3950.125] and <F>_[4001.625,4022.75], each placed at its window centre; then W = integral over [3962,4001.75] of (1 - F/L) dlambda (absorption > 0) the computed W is 3.4 angstrom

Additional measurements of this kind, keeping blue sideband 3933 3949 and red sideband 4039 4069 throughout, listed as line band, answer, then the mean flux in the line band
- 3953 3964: -4.51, 34.3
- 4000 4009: -2.16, 40.3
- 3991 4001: -4.03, 43.5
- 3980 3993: -4.90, 40.4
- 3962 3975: 3.84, 18.3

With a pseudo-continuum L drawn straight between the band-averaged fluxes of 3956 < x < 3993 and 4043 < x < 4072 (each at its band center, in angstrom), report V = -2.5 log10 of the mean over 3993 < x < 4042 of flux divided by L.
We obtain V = -0.186 mag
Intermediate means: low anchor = 30.9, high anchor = 40.9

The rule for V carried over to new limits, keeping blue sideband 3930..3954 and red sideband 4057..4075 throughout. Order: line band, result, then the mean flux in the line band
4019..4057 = -0.15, 42.3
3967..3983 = 0.15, 24.9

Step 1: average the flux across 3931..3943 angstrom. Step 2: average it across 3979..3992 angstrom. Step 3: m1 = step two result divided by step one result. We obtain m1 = 2.5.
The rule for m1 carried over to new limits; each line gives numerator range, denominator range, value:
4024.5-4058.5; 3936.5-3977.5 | 1.57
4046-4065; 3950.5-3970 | 1.40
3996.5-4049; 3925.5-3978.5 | 1.67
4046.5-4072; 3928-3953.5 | 1.74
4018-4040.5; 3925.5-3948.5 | 2.00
